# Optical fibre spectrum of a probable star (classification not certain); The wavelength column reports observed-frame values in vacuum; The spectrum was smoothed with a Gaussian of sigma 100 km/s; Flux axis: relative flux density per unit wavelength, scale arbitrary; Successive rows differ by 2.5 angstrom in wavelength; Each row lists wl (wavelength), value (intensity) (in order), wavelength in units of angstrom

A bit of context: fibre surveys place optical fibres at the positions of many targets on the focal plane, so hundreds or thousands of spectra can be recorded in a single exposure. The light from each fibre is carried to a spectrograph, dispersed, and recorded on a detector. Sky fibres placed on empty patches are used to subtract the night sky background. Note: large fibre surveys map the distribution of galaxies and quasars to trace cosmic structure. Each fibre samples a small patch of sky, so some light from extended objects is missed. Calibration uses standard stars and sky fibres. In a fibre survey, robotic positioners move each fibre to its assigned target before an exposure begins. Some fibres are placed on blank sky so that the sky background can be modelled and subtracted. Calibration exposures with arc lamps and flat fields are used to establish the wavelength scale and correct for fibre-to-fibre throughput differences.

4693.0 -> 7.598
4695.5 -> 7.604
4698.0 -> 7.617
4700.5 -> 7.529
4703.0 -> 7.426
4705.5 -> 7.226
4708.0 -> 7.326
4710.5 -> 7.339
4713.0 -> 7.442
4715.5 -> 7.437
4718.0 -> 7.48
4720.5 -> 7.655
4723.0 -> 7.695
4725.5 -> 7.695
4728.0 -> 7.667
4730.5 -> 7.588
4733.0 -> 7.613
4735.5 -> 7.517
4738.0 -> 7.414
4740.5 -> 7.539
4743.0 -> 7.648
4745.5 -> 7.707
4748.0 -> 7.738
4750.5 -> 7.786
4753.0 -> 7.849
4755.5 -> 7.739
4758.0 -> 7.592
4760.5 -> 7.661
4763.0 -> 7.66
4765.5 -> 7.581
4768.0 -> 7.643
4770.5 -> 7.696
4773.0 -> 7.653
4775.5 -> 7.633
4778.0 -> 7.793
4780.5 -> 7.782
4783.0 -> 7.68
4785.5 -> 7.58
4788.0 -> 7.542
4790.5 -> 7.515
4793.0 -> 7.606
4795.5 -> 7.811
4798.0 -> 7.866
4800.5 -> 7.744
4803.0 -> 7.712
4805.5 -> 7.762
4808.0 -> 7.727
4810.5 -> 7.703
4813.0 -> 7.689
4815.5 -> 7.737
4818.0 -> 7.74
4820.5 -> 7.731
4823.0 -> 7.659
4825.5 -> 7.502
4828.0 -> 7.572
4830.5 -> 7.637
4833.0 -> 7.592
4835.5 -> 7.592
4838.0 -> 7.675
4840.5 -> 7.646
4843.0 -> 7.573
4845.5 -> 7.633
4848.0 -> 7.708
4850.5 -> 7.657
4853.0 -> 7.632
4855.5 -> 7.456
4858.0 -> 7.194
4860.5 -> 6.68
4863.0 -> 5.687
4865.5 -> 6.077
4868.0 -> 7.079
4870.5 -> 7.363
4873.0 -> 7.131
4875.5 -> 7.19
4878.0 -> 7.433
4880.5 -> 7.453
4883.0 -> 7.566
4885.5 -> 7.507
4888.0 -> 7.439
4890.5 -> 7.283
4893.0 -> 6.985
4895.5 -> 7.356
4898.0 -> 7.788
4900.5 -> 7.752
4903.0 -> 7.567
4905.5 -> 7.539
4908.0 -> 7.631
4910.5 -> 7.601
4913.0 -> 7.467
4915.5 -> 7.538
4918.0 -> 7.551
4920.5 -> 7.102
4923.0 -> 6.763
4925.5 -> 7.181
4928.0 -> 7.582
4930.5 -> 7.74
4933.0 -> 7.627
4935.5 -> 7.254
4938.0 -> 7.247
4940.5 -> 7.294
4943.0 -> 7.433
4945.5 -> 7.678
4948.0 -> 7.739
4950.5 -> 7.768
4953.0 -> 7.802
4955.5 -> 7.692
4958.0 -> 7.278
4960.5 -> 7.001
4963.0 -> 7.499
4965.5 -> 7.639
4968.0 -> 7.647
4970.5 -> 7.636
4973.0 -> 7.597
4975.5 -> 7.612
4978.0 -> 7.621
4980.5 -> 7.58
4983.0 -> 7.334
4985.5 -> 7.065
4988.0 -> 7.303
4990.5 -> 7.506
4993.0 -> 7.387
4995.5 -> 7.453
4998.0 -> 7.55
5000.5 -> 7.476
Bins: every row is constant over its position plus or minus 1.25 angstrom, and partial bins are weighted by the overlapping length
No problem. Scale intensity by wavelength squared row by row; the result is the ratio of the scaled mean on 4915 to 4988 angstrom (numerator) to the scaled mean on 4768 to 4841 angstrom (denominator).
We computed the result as 1.0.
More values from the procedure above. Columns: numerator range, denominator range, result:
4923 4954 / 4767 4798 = 1.04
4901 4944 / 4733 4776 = 1.04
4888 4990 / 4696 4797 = 1.06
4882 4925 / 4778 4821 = 1.01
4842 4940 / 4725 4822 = 1.00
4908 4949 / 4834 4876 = 1.06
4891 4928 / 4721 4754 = 1.04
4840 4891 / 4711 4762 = 1.00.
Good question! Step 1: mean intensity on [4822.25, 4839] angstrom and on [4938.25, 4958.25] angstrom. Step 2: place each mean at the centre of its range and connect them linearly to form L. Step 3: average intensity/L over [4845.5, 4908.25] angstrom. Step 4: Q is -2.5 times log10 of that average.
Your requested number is 0.04 mag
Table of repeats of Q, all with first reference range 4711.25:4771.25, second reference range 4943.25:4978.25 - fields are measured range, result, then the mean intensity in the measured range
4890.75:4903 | 0.02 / 7.46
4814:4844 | 0.00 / 7.64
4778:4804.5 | -0.01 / 7.69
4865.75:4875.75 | 0.08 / 7.08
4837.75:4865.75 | 0.05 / 7.24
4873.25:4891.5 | 0.03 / 7.4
